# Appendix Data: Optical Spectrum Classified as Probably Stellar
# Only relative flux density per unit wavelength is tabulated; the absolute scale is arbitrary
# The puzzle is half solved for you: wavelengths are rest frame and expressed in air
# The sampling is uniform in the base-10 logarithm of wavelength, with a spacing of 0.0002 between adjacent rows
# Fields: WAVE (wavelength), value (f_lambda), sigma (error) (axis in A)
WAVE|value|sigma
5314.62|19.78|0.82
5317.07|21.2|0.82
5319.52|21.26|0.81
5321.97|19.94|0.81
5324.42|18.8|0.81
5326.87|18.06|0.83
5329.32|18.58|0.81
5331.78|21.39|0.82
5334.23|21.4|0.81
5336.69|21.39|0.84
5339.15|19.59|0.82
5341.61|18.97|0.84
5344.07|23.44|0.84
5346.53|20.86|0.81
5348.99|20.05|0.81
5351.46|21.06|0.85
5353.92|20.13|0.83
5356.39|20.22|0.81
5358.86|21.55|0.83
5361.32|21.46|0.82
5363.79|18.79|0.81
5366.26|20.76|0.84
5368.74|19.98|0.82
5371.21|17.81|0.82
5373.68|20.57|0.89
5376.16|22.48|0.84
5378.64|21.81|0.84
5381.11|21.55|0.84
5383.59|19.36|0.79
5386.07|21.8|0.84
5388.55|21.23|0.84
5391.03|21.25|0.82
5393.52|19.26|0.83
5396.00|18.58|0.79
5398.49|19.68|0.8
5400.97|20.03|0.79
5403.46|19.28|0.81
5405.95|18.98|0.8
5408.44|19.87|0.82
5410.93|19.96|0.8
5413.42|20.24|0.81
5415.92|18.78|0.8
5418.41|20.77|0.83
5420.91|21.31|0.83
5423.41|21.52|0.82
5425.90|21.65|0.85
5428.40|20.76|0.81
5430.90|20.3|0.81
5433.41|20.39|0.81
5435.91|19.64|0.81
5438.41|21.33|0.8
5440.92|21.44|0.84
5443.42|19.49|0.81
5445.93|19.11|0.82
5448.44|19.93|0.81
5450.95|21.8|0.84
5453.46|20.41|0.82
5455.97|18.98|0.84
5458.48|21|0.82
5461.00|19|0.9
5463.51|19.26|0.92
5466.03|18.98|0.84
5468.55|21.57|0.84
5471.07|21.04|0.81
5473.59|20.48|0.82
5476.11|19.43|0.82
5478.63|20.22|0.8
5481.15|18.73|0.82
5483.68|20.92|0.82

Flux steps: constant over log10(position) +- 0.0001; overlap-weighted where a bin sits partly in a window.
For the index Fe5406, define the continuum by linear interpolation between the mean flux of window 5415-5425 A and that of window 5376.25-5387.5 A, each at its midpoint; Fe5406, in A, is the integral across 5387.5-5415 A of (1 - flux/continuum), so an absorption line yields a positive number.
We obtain 1.5 A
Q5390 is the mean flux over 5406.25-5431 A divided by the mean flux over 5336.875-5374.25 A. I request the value 1.00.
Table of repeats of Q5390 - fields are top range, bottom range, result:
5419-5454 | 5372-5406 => 1.01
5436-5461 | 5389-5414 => 1.03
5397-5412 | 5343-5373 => 0.96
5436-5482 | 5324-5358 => 0.99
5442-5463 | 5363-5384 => 0.98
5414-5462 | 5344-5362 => 0.97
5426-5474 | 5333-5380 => 0.98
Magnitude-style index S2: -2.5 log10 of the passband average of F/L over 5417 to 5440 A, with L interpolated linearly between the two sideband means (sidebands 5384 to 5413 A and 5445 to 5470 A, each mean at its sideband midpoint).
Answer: -0.04 mag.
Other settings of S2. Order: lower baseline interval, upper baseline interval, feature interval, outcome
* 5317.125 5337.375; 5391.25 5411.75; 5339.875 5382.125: -0.043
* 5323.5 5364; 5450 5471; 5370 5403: -0.005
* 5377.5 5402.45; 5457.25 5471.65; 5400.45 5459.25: -0.002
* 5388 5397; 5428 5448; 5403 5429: -0.008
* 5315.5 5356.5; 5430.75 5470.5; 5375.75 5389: -0.053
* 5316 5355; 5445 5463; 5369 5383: -0.025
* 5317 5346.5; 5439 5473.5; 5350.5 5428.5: -0.007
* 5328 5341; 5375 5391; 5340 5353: -0.011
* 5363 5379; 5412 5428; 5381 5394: -0.018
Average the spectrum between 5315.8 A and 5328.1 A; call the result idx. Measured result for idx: 19.9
